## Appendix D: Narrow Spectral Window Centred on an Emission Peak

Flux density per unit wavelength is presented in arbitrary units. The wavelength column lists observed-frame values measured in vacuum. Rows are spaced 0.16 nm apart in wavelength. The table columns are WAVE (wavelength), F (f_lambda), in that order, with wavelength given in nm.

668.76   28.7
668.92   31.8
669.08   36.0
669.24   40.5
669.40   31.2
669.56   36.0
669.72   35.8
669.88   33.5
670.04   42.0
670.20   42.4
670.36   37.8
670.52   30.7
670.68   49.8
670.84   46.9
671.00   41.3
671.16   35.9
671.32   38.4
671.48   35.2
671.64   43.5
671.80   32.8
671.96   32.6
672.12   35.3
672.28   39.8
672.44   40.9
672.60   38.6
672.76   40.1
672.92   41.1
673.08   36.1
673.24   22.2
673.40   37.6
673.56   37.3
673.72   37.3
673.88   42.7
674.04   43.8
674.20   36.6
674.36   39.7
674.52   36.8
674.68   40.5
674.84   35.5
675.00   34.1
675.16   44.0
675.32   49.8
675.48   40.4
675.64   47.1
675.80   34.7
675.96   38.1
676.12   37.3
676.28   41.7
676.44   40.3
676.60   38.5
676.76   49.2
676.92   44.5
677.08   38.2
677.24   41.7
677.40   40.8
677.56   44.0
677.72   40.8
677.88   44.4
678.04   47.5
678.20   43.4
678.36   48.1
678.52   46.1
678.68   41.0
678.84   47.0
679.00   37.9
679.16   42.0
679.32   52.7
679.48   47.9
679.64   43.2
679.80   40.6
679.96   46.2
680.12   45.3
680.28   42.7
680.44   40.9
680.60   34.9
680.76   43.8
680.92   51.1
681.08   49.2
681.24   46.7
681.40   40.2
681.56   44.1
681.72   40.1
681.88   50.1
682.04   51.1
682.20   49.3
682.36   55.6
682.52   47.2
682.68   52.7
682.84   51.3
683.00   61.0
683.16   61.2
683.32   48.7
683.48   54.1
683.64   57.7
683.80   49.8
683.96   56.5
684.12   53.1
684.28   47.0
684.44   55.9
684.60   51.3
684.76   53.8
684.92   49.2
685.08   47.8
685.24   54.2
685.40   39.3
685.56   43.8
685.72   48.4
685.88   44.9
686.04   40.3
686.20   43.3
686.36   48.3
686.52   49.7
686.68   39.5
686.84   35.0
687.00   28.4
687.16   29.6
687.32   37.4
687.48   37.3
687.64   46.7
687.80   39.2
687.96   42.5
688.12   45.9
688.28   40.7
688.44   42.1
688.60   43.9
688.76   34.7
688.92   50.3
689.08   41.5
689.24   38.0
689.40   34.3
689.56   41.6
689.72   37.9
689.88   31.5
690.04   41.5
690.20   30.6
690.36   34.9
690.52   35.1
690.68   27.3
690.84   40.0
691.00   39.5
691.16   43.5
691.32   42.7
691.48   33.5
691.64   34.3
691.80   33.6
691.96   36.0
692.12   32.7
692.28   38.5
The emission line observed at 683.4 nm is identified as C III] 1909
